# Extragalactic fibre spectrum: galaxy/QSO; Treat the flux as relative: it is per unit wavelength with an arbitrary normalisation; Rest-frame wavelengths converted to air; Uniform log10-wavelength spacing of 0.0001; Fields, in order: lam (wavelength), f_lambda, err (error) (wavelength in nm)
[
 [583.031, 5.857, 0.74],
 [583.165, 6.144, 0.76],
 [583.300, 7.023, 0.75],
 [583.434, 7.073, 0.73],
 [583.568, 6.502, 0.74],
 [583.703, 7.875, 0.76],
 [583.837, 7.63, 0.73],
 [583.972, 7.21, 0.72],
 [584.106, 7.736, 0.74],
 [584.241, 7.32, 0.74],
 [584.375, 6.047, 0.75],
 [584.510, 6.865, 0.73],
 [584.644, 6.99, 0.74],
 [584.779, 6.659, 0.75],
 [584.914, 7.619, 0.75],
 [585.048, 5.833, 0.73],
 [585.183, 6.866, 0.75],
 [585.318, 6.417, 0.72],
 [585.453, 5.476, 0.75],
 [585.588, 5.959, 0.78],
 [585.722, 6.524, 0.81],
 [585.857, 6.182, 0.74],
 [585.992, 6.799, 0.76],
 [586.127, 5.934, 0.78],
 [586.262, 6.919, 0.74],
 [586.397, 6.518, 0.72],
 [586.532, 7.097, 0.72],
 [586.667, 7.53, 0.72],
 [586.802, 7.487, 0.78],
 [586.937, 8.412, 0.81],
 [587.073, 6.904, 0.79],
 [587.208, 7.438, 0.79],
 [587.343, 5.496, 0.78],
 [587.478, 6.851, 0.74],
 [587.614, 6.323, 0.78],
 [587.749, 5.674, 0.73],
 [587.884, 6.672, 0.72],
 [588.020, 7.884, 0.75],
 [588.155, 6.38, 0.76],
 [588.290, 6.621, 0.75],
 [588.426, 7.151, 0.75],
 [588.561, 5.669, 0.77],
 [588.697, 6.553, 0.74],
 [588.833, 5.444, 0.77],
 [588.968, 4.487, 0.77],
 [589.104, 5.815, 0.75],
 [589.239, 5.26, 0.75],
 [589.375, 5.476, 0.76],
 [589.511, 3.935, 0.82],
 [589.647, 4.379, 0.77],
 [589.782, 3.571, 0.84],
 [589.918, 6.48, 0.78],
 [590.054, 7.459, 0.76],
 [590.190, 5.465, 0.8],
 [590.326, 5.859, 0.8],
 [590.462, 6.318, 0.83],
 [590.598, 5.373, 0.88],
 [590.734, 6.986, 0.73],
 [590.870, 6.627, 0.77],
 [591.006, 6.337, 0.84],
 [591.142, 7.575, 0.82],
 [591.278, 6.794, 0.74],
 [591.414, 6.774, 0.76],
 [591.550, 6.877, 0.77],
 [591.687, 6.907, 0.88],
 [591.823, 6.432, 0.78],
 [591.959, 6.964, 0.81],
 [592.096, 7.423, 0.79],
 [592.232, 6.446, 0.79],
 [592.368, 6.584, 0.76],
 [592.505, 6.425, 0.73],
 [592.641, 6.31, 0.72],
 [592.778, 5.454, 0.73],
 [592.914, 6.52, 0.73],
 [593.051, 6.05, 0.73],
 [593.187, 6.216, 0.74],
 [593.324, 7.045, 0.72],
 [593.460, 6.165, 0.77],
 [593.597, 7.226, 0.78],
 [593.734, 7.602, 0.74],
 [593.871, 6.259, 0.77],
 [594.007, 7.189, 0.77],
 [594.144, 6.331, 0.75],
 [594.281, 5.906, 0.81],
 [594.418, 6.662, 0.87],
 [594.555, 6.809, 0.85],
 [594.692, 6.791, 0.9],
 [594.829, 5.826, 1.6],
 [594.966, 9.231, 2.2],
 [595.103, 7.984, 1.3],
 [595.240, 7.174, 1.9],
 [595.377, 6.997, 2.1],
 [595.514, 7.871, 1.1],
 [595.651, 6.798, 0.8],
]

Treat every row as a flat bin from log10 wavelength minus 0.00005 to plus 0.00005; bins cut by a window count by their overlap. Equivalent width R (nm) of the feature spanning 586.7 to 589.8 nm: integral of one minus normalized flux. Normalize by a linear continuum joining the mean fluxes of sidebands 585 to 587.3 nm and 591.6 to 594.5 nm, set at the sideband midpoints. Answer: 0.25 nm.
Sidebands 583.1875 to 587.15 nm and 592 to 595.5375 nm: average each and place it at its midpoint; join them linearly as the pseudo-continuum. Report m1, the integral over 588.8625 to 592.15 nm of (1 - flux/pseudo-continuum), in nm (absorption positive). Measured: 0.365 nm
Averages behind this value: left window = 6.87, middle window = 6.05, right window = 6.78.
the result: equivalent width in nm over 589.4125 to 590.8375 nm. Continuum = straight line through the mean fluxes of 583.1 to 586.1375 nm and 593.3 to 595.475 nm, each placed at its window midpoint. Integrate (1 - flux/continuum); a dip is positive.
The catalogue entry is 0.26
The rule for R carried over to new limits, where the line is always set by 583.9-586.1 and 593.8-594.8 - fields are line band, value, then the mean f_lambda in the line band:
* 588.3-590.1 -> 0.29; 5.52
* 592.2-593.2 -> 0.05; 6.25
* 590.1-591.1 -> 0.06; 6.2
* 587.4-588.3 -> 0.00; 6.62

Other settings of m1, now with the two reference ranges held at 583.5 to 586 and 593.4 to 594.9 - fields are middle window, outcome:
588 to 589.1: 0.087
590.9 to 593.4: 0.012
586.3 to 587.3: -0.082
